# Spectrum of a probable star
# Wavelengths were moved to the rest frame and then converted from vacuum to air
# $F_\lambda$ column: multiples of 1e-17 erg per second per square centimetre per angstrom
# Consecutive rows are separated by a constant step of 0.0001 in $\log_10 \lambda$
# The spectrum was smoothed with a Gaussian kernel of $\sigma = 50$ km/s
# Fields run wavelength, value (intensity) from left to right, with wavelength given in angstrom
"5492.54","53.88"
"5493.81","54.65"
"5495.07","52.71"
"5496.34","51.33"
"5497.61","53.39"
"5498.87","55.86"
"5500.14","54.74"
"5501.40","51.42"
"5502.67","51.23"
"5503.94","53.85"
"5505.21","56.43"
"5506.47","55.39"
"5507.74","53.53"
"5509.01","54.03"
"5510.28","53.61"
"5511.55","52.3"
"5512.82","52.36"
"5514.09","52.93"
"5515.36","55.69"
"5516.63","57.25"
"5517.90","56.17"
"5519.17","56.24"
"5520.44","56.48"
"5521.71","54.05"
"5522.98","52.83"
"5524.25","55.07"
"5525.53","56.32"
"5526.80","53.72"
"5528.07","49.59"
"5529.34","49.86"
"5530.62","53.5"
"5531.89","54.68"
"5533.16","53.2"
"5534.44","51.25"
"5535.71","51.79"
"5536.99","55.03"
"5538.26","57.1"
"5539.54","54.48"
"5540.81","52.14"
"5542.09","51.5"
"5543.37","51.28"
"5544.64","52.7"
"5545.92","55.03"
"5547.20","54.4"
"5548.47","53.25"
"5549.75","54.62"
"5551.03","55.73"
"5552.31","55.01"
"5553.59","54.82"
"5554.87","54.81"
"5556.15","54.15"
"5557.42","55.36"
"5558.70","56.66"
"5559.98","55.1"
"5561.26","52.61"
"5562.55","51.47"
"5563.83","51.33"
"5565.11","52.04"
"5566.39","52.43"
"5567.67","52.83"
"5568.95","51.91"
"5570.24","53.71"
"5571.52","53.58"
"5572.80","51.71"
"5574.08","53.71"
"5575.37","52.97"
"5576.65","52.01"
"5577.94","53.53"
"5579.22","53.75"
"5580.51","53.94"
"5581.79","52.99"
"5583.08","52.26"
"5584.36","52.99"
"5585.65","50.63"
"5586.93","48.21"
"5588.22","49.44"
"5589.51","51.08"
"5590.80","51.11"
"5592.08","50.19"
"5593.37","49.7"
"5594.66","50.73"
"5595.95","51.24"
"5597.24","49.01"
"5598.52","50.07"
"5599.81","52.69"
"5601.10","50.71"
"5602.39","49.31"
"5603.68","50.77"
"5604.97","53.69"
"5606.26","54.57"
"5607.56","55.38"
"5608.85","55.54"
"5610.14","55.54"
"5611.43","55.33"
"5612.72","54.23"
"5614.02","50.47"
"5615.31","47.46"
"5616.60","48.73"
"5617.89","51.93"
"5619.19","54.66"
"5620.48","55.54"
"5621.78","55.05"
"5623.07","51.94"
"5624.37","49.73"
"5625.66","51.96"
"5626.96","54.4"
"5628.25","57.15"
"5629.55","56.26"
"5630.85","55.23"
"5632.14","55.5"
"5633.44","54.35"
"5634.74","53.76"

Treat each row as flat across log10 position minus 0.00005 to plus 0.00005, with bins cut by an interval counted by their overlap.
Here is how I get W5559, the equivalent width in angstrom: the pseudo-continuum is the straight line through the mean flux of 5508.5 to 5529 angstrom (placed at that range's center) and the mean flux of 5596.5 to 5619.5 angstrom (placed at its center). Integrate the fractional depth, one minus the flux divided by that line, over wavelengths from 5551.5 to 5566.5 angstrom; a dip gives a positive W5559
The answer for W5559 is -0.2 angstrom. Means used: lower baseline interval 54.2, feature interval 53.9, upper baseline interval 52.2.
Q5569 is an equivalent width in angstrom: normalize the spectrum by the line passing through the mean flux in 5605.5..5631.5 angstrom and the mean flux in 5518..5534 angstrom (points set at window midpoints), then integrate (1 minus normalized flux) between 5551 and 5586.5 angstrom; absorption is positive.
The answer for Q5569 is 0.28 angstrom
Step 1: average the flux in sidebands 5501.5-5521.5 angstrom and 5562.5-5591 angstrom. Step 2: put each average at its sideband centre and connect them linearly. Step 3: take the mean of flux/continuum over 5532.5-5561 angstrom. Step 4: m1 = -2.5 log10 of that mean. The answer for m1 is -0.02 mag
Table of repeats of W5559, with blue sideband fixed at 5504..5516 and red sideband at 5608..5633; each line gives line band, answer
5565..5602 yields 1.35 angstrom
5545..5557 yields -0.17 angstrom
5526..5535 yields 0.26 angstrom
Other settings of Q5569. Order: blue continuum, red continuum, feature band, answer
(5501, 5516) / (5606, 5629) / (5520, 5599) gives 0.84 angstrom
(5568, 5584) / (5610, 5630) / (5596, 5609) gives 0.25 angstrom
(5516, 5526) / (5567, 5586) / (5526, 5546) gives 0.70 angstrom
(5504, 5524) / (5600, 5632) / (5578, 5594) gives 0.65 angstrom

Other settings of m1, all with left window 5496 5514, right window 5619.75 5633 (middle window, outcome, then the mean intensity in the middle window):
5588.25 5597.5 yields 0.076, 50.4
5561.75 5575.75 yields 0.029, 52.5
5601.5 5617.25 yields 0.033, 52.6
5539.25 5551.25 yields 0.008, 53.4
